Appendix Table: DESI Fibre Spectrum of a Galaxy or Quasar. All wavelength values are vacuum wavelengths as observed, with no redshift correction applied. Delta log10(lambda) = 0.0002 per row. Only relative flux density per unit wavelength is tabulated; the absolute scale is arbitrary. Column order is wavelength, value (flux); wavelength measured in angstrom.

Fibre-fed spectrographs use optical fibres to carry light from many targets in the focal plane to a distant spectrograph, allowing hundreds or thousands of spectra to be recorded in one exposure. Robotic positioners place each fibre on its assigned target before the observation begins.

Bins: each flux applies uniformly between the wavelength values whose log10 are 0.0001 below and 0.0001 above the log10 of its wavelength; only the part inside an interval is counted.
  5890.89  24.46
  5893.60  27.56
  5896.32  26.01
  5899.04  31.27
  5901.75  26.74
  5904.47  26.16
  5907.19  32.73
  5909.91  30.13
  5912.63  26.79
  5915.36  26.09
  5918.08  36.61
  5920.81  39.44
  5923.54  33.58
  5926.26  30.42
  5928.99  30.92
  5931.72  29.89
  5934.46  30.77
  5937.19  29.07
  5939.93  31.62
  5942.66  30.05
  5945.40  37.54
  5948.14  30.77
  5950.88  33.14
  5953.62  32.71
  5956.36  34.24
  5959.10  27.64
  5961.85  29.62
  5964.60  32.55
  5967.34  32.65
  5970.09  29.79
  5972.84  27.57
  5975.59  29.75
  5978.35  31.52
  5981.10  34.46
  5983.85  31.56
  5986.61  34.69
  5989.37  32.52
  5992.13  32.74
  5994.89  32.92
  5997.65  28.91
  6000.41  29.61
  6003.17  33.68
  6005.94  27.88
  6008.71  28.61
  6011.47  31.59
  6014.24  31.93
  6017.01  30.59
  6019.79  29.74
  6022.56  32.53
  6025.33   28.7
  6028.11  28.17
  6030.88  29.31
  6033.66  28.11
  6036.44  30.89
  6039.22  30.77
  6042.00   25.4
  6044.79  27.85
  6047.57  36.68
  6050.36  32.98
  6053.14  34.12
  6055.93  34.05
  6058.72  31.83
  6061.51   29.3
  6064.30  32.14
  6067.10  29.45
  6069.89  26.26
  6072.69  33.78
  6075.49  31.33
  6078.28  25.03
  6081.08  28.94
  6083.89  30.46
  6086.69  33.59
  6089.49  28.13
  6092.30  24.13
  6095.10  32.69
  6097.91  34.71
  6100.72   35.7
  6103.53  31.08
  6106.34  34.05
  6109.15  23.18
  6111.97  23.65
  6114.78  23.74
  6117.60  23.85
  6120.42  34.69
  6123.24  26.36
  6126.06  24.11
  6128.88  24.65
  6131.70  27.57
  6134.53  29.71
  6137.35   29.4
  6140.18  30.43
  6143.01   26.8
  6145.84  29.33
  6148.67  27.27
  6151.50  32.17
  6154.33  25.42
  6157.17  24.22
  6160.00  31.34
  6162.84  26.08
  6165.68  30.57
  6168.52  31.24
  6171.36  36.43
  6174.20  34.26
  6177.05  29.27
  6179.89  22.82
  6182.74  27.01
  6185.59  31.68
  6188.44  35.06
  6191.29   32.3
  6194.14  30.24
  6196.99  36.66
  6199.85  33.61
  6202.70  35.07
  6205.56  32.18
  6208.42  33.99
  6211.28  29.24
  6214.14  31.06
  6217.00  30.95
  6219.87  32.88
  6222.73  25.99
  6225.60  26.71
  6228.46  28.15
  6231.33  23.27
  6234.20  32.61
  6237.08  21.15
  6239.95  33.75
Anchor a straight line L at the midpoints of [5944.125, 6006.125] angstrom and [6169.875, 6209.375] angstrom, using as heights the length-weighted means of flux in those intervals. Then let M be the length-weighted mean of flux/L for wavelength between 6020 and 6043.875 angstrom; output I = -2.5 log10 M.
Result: 0.09 mag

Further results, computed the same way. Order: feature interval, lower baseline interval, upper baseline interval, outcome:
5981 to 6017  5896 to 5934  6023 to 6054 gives -0.038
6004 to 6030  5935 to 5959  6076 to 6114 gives 0.031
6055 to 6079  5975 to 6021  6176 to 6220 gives 0.034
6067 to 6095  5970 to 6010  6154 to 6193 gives 0.047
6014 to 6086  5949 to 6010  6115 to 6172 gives -0.013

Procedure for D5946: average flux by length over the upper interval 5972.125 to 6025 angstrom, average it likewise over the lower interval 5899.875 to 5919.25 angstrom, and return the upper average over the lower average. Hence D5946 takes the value 1.1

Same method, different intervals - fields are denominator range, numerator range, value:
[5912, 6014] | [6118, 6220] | 0.96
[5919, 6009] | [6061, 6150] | 0.91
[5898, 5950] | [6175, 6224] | 1.00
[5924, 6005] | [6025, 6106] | 0.97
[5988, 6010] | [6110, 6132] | 0.84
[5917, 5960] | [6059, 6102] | 0.94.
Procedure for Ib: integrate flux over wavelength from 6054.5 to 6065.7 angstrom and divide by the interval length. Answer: 31.8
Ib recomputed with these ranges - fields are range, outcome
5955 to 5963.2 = 30.5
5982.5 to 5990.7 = 32.9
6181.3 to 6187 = 29.3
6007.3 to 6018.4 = 30.7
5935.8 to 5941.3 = 30.4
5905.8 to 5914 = 29.9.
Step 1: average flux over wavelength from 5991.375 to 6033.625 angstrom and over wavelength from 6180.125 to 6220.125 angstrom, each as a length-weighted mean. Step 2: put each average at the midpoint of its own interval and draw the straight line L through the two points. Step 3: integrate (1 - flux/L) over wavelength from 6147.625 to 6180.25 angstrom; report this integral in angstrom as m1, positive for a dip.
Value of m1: 2.2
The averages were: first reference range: 30.4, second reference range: 32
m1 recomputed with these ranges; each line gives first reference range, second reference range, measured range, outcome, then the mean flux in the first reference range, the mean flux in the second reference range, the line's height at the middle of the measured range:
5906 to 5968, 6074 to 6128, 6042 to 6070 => -1.7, 31.7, 28.9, 29.6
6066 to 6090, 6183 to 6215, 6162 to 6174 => 0.1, 29.7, 32.6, 31.9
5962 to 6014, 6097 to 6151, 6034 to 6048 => 0.2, 31.3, 28.4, 30.2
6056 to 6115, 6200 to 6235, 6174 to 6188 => 0.5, 29.9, 30.3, 30.2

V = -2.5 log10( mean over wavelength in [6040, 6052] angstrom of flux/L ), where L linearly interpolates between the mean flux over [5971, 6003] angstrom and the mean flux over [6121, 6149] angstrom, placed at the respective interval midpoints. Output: -0.03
